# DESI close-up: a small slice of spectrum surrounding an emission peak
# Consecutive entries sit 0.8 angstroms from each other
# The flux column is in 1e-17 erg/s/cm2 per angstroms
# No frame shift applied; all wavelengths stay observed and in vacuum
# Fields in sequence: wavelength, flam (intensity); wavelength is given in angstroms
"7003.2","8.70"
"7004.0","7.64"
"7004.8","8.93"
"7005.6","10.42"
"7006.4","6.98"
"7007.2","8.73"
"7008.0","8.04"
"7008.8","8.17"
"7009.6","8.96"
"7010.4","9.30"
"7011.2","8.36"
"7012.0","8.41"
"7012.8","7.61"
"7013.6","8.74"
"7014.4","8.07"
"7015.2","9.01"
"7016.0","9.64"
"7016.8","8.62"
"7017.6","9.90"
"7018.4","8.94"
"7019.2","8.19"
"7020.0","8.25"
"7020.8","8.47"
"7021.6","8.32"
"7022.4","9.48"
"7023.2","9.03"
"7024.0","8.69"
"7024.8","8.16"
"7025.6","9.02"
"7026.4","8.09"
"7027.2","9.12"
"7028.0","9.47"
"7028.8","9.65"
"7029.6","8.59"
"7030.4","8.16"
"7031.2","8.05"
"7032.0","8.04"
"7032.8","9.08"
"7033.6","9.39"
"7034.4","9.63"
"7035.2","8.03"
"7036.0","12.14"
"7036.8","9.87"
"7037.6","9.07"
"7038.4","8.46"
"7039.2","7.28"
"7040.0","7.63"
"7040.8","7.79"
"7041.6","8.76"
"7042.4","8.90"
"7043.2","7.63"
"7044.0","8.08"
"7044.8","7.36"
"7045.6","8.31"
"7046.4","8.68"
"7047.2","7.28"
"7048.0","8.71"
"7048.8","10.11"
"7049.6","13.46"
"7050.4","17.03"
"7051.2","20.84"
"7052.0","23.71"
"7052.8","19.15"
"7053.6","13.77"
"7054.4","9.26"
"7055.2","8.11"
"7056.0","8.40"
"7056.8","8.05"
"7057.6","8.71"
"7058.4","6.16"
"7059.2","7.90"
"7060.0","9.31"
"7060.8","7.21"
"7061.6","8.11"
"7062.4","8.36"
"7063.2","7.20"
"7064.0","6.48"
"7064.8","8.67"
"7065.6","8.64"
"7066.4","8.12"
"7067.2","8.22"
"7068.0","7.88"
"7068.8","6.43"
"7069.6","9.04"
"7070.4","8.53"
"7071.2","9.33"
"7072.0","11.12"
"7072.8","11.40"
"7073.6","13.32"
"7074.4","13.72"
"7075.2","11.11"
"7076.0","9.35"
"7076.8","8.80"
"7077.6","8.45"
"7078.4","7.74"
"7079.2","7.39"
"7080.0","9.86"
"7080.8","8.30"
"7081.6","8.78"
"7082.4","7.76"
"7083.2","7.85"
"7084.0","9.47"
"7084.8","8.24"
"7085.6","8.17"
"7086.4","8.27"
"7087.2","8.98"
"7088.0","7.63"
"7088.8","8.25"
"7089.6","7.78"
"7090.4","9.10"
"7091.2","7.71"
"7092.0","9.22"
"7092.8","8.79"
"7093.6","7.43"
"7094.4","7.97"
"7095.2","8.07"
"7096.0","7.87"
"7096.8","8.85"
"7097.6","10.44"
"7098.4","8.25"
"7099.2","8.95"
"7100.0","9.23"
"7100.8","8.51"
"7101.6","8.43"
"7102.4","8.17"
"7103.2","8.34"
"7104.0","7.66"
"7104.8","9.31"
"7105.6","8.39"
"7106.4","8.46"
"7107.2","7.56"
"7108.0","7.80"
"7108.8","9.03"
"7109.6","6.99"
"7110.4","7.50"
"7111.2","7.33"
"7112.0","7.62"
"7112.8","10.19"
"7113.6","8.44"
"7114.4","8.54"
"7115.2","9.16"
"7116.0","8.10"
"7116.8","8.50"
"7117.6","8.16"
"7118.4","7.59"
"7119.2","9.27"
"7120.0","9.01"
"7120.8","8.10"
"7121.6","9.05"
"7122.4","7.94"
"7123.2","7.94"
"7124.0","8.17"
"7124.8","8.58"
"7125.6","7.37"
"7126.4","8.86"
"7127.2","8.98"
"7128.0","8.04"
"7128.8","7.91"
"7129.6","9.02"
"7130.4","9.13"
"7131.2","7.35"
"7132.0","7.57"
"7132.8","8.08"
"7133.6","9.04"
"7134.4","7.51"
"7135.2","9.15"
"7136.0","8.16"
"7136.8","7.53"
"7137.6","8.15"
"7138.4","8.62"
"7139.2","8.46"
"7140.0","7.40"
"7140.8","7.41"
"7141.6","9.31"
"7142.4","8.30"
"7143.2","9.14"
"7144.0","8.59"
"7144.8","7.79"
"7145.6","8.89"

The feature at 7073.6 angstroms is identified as [N II] 6583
